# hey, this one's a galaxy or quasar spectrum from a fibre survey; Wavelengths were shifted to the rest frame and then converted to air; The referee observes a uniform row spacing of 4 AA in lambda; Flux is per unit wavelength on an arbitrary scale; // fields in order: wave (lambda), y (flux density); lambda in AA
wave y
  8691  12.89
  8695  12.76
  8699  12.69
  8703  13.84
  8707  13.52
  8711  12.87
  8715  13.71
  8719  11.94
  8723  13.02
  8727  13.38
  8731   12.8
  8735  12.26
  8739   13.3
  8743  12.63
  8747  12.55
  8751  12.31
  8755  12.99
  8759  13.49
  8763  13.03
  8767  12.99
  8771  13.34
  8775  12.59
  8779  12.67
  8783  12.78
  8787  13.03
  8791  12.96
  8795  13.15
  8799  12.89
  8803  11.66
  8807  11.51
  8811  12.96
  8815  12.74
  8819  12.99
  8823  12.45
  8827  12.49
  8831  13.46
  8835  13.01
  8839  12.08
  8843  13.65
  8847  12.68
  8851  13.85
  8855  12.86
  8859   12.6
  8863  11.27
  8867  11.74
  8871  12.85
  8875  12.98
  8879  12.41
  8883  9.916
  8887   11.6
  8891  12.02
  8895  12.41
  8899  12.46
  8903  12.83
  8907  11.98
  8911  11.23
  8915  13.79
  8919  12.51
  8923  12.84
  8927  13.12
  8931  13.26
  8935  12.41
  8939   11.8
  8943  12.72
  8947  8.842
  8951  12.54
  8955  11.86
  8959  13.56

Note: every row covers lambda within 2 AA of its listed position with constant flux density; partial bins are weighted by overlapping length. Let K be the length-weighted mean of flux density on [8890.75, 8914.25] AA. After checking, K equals 12.3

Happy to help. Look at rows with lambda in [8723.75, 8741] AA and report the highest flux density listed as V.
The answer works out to 13.38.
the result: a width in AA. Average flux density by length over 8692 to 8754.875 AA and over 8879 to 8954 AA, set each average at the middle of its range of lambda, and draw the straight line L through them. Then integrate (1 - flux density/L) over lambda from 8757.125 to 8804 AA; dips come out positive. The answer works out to -0.8 AA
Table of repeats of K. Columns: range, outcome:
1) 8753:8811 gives 12.8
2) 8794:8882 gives 12.6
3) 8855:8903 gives 12.1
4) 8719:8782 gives 12.9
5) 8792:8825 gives 12.6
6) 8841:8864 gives 12.9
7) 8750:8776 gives 13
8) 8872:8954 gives 12.2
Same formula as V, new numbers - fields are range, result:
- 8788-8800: 13.15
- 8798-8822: 12.99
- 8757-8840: 13.49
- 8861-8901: 12.98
